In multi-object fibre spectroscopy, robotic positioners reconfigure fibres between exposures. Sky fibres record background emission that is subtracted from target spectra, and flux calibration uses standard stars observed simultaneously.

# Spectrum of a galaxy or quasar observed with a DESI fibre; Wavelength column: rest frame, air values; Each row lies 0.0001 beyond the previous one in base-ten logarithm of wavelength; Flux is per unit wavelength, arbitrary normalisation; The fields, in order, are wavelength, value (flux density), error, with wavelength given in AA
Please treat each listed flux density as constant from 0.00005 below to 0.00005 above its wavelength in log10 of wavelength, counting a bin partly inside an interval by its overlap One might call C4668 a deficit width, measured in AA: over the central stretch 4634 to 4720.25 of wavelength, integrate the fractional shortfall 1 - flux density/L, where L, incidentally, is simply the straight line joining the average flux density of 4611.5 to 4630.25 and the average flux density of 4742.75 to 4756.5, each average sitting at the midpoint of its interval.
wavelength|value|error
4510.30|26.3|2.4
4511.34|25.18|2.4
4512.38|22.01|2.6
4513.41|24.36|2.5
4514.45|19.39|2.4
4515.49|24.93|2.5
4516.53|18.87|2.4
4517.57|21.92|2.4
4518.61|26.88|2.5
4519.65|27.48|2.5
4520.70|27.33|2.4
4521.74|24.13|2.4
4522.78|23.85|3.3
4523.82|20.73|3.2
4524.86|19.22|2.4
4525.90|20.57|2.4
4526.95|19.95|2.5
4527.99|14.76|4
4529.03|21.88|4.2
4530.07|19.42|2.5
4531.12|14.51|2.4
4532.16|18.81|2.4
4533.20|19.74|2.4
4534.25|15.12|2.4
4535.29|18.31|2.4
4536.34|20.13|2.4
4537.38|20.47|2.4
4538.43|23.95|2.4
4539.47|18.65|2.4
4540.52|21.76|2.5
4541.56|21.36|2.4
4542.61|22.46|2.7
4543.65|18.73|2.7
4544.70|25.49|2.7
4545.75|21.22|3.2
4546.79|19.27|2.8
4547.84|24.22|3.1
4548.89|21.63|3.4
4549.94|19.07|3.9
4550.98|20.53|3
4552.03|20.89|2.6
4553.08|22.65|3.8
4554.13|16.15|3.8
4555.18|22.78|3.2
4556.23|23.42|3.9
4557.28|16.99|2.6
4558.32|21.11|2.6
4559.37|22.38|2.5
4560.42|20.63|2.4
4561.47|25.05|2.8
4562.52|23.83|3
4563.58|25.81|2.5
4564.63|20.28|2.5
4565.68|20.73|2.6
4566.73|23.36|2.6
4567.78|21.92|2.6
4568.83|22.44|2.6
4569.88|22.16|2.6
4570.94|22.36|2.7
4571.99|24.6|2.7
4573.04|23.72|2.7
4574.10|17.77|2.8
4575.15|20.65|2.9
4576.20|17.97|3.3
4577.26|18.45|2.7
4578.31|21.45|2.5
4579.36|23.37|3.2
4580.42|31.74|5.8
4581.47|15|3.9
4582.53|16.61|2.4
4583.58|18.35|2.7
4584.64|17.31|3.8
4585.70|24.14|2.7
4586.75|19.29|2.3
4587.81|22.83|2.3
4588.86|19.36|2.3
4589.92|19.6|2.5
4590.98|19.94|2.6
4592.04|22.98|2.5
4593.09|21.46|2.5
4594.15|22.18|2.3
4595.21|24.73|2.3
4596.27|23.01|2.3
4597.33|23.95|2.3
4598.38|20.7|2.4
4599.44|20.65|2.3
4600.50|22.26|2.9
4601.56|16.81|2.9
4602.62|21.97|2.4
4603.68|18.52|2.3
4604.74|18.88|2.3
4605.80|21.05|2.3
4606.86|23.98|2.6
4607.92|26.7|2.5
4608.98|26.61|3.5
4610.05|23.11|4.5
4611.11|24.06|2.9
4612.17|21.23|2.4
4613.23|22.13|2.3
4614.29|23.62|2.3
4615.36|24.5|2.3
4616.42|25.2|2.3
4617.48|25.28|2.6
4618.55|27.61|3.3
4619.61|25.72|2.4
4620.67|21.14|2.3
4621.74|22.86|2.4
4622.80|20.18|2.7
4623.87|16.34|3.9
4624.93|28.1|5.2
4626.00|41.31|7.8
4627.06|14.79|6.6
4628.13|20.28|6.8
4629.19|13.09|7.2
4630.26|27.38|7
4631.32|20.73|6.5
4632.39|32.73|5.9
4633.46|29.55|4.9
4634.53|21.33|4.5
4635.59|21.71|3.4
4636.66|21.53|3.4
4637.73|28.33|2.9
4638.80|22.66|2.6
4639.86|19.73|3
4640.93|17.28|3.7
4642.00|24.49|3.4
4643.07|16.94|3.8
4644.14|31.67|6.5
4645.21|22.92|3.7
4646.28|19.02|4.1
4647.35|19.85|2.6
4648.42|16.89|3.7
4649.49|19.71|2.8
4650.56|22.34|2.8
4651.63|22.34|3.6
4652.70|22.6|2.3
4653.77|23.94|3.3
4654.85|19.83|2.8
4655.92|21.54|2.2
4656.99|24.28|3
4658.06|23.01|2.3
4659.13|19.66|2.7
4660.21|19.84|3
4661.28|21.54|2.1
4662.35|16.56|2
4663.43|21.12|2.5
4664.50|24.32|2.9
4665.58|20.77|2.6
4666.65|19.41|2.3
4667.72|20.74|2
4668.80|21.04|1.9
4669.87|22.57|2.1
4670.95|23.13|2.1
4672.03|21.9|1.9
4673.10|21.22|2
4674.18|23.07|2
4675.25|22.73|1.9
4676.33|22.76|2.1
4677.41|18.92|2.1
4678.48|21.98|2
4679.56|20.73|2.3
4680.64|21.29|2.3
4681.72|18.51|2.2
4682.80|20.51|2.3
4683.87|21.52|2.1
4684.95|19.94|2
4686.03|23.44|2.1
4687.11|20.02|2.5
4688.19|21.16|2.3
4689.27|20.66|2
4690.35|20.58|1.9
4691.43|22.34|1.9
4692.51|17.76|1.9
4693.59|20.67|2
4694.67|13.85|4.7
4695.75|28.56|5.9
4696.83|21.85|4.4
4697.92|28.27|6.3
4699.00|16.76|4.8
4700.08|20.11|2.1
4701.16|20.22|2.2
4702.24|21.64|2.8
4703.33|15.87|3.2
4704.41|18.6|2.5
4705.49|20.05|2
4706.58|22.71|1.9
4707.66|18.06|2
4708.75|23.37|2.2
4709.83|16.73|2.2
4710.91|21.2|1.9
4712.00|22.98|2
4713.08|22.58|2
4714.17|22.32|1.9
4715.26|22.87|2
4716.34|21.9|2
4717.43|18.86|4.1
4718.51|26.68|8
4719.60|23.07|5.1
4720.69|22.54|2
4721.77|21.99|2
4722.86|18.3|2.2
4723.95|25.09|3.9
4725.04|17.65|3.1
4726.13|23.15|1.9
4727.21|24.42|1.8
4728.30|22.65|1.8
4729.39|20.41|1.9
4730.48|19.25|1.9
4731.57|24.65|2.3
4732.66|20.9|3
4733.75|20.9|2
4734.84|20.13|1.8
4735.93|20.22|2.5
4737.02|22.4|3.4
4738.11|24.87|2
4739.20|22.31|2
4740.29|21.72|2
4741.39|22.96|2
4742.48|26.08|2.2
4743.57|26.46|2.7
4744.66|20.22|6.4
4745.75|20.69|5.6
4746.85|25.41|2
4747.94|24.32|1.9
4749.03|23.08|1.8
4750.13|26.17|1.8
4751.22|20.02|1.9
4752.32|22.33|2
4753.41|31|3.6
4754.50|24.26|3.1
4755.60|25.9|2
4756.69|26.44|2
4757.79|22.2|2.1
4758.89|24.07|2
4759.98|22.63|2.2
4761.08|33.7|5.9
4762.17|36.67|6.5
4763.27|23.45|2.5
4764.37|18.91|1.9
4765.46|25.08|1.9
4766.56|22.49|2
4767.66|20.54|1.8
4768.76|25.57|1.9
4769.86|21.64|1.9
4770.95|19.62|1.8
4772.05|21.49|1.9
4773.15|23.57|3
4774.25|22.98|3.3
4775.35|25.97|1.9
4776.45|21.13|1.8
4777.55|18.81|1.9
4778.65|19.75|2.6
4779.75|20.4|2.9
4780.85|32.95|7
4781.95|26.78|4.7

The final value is 8.7 AA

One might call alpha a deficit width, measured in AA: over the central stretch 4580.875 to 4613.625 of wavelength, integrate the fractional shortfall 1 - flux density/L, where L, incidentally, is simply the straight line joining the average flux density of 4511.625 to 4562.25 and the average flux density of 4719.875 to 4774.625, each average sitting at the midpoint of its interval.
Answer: 0.7 AA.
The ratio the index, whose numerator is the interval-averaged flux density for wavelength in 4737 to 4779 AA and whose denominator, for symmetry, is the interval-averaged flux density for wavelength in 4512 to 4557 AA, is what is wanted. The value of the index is 1.1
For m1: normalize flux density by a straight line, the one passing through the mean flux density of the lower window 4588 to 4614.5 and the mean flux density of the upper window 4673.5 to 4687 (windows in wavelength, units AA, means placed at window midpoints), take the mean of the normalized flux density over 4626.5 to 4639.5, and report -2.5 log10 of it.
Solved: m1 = -0.06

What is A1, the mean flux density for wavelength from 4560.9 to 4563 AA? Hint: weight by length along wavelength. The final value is 24.4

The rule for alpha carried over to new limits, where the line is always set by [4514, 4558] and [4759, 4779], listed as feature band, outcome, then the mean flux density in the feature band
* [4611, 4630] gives -1.15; 23.2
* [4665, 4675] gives 0.40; 21.6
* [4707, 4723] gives 0.93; 21.7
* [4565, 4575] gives -0.33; 22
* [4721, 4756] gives 0.70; 22.8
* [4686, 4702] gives 1.22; 21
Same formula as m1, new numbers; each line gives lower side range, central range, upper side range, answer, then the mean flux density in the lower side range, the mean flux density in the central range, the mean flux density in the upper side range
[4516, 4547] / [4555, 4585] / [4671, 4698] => -0.02 mag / 20.9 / 21.5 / 21.3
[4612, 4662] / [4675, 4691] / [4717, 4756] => 0.09 mag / 22.7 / 21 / 22.8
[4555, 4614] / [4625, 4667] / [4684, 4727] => -0.04 mag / 21.7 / 22.3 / 21.2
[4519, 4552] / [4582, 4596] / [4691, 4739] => 0.01 mag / 20.8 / 20.7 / 21.4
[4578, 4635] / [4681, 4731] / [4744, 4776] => 0.12 mag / 22.6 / 21.1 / 24.2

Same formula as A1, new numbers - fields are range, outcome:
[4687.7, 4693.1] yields 20.5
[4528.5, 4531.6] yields 18.6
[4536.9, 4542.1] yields 21.2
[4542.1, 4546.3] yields 22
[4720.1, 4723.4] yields 21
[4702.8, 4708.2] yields 19.1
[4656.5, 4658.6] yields 23.7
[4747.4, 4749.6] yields 23.7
